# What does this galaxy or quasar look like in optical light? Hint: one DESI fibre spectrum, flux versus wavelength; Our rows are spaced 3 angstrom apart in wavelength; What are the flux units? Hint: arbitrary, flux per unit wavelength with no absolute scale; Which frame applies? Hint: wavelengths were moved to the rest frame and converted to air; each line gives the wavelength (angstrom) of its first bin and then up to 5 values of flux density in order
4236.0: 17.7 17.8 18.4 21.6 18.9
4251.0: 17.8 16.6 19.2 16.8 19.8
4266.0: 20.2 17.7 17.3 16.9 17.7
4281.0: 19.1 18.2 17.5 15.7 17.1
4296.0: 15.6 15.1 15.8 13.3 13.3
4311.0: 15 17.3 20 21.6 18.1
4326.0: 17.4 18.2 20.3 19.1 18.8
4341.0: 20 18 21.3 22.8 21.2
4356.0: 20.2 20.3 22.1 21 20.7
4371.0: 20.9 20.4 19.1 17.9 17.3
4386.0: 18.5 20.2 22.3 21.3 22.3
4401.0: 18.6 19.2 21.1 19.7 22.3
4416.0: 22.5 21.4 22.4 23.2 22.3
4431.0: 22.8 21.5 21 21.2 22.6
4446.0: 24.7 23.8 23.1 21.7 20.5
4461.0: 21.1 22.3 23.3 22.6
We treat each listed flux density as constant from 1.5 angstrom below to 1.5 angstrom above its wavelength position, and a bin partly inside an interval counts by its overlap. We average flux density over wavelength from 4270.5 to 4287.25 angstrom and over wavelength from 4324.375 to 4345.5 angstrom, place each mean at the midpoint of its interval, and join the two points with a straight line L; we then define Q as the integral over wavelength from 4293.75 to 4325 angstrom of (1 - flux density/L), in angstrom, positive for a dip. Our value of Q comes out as 3.1 angstrom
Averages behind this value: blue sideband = 17.8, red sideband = 18.8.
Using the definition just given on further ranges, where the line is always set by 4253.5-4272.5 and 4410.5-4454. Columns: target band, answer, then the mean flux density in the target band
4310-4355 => 1.6 angstrom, 19.3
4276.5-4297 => 1.7 angstrom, 17.3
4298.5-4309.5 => 2.9 angstrom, 14.3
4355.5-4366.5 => -0.1 angstrom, 21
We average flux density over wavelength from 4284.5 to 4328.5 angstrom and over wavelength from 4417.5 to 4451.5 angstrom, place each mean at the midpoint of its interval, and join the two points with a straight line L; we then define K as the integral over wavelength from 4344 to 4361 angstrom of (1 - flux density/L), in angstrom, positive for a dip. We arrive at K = -1.9 angstrom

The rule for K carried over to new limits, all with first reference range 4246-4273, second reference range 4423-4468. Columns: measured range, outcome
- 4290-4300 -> 1.65 angstrom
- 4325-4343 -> 0.86 angstrom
